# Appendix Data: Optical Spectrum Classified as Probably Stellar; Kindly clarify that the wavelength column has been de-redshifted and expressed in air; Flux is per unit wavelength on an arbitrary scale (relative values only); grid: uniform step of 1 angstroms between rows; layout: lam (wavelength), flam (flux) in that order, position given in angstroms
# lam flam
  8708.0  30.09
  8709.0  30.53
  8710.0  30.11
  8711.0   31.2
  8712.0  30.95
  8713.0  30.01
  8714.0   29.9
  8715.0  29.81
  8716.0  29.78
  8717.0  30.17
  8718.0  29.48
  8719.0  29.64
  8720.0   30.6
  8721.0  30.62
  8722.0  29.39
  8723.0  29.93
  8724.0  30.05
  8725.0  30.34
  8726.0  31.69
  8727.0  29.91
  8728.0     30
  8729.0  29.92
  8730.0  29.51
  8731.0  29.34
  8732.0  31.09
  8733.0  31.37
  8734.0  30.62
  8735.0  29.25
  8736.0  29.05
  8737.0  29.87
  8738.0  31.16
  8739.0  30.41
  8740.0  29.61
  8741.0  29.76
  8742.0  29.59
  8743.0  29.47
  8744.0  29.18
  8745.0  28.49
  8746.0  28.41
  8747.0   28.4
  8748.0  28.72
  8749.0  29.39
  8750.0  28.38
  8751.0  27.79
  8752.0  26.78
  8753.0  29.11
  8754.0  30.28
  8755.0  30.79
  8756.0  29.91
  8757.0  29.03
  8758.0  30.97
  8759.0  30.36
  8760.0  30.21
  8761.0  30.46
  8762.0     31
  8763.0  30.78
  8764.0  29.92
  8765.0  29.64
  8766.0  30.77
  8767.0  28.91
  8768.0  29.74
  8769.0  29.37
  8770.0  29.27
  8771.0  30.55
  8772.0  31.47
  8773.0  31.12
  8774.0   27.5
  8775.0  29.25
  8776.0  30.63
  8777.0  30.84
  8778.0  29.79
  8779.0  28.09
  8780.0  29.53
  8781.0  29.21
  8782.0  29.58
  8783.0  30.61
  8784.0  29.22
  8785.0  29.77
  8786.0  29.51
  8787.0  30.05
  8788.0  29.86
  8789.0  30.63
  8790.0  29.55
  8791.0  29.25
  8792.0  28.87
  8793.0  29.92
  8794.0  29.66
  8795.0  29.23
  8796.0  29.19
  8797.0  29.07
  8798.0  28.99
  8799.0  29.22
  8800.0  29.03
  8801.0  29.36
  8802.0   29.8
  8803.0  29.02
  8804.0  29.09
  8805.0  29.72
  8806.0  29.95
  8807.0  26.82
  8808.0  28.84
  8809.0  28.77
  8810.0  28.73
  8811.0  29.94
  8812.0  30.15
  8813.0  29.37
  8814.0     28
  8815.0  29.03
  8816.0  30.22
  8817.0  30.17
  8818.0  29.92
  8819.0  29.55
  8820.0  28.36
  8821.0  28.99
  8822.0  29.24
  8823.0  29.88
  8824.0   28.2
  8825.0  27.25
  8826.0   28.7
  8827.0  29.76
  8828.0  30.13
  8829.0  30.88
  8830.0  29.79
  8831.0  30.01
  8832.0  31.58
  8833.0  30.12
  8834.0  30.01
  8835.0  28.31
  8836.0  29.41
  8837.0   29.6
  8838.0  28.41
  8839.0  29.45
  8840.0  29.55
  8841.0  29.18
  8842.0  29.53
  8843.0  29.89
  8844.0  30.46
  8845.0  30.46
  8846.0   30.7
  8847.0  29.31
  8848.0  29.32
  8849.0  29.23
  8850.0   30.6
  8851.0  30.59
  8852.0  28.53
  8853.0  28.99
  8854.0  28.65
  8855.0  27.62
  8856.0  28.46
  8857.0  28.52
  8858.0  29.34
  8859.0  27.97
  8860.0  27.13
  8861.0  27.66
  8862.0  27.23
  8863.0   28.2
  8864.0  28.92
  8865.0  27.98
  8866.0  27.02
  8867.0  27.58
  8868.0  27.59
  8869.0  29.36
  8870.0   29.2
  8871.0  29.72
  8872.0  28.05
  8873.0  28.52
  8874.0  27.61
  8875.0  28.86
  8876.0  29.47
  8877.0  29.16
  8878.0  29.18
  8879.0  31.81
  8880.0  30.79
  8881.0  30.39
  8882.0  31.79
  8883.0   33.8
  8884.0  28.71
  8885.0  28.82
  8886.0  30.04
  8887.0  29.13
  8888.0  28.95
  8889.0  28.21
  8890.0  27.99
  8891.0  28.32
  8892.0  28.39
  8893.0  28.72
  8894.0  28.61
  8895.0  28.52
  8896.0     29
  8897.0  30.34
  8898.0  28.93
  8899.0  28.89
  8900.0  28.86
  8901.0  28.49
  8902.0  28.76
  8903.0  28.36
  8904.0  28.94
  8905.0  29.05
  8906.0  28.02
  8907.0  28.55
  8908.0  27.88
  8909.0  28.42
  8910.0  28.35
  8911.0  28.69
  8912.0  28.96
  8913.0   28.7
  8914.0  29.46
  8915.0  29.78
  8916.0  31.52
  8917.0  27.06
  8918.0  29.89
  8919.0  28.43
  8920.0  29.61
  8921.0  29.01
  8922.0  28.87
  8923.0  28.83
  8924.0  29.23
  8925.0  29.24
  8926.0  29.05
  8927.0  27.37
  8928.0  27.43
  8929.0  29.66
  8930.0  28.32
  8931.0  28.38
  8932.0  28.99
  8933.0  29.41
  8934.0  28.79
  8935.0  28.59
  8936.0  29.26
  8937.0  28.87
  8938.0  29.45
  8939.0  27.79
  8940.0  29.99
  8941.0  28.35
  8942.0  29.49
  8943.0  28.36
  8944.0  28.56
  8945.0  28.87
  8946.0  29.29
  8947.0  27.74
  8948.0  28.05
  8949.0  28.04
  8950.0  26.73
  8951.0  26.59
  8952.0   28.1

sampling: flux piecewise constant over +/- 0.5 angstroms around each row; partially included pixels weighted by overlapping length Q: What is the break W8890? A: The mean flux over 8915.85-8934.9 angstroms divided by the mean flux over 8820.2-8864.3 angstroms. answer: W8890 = 1.0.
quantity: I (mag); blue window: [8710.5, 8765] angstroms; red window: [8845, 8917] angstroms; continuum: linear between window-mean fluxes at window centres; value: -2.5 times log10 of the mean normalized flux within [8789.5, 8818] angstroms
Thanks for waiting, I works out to 0.01 mag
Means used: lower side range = 29.8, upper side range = 29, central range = 29.3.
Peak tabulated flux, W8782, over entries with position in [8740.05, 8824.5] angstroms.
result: 31.47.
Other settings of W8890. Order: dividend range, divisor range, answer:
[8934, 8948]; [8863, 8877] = 1.01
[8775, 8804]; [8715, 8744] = 0.98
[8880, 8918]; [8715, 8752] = 0.98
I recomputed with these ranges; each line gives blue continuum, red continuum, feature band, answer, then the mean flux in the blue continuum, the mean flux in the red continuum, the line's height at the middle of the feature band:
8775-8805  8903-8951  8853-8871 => 0.03 mag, 29.5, 28.7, 29.1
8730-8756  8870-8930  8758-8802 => -0.01 mag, 29.5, 29.1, 29.4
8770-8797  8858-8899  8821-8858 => -0.01 mag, 29.7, 28.9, 29.3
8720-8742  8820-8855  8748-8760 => 0.02 mag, 30.1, 29.5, 30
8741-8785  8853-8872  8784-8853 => -0.02 mag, 29.6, 28.2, 28.8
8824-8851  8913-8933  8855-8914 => 0.02 mag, 29.7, 29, 29.3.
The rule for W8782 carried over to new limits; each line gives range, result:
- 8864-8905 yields 33.8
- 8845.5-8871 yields 30.7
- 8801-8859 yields 31.58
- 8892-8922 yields 31.52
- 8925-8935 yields 29.66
